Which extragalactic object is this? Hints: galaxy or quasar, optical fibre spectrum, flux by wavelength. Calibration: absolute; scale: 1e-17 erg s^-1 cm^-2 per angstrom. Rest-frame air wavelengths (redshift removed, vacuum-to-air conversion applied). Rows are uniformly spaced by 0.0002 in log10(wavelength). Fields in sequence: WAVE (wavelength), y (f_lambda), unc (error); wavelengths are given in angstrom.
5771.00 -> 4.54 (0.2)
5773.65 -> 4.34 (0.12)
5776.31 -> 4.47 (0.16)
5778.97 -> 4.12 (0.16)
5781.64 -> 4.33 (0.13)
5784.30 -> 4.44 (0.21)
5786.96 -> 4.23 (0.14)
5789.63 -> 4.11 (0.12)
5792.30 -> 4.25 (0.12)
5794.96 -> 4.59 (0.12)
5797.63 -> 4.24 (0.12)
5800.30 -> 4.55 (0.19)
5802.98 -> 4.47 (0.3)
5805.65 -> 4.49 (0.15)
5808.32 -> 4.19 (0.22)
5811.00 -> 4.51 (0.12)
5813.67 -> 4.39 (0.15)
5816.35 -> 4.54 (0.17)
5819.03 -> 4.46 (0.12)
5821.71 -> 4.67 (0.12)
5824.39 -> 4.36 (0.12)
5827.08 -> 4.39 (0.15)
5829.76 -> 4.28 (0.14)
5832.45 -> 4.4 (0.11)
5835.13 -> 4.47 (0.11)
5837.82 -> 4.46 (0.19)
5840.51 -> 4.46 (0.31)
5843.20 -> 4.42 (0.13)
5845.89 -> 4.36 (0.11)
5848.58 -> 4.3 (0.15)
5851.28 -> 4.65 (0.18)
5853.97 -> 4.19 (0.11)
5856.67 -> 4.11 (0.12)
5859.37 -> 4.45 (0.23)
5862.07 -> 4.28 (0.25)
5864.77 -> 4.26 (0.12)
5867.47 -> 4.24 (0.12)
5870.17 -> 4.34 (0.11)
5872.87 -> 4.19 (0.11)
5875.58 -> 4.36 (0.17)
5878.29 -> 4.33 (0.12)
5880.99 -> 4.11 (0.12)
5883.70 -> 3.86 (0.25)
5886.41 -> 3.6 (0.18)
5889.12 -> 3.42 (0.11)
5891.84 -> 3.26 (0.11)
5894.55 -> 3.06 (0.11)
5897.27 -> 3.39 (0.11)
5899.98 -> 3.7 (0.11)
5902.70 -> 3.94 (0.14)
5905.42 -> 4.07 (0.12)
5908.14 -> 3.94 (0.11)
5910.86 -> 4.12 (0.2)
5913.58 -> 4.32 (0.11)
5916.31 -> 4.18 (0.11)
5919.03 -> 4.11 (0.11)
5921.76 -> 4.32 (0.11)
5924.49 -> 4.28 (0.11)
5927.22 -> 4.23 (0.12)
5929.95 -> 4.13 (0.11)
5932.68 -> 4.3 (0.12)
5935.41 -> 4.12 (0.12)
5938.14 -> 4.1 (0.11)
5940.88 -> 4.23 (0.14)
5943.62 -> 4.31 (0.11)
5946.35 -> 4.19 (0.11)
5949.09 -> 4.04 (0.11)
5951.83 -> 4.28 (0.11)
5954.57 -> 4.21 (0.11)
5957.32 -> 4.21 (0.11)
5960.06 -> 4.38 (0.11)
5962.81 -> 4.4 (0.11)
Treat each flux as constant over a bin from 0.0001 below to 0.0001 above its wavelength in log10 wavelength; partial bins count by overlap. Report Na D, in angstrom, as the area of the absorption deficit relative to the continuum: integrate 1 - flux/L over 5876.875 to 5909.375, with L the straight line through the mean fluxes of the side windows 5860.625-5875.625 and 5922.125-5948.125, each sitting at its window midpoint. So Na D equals 4.0 angstrom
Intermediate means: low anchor 4.27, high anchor 4.21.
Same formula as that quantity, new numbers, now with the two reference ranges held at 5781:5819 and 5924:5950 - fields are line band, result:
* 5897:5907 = 0.99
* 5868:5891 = 1.39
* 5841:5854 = -0.27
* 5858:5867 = -0.05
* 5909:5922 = 0.10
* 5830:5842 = -0.27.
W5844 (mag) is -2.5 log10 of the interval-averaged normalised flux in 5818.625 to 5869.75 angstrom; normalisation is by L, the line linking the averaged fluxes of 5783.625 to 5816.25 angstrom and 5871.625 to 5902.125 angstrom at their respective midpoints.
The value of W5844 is -0.08 mag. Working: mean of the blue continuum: 4.38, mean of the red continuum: 3.75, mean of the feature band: 4.38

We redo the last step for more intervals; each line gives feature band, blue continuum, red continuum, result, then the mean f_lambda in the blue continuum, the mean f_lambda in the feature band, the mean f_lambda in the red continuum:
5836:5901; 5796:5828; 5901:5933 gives 0.054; 4.44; 4.08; 4.15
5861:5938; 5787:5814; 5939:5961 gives 0.067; 4.37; 4.02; 4.22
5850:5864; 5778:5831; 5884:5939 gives -0.044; 4.38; 4.33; 3.93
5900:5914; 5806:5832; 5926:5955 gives 0.061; 4.42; 4.03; 4.2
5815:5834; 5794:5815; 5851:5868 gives -0.016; 4.43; 4.44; 4.29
